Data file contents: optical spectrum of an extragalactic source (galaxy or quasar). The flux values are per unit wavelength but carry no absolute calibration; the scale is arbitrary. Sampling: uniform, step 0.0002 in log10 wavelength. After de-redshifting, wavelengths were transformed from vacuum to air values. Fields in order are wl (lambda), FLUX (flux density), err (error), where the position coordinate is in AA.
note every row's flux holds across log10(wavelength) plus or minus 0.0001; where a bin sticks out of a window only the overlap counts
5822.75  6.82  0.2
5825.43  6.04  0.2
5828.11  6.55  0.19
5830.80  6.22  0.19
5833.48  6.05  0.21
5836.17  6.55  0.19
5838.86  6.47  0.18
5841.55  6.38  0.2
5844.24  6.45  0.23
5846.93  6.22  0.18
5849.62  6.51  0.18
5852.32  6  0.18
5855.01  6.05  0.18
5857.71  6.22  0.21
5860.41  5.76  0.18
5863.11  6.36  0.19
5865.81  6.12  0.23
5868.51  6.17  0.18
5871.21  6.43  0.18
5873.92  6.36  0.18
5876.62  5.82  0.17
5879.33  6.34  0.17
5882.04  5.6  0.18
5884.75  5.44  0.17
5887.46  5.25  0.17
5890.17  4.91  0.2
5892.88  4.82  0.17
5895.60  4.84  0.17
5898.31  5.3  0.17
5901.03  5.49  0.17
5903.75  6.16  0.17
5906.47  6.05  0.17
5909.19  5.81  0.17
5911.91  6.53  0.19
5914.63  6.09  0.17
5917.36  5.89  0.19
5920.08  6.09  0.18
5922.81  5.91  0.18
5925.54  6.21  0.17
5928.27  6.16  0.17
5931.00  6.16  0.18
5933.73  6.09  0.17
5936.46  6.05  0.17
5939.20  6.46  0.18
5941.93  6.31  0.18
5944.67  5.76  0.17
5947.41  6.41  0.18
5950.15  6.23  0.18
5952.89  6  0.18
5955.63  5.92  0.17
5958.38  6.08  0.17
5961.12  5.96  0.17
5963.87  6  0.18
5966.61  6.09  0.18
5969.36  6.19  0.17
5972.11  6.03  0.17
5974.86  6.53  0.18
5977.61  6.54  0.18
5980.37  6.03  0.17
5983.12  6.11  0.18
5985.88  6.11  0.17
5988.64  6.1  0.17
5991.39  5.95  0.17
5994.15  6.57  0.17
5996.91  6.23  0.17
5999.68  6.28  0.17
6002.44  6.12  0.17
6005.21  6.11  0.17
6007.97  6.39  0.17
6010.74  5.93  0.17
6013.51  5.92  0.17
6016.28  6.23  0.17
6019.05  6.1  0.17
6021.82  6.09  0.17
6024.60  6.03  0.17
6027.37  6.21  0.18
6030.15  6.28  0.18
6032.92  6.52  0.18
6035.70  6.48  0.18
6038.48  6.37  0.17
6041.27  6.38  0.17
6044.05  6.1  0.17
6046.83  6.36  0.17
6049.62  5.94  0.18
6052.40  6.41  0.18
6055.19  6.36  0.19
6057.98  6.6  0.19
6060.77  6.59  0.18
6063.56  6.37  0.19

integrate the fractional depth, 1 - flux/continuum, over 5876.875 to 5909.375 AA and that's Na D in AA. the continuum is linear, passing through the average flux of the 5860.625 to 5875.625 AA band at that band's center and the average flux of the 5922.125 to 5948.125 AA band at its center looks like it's 3.7 AA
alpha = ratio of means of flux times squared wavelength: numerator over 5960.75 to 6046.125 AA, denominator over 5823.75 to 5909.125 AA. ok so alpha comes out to 1.09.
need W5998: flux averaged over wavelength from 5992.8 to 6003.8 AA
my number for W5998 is 6.3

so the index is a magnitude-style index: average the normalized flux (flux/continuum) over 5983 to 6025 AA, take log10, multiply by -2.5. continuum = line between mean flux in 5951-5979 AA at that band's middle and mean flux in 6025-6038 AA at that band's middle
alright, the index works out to 0.020 mag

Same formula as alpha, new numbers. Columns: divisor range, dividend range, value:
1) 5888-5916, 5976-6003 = 1.14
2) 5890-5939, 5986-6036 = 1.09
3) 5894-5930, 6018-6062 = 1.12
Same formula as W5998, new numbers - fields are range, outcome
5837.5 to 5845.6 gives 6.43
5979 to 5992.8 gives 6.06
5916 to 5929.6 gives 6.05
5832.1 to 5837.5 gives 6.3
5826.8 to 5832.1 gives 6.38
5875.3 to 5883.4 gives 5.92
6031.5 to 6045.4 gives 6.37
